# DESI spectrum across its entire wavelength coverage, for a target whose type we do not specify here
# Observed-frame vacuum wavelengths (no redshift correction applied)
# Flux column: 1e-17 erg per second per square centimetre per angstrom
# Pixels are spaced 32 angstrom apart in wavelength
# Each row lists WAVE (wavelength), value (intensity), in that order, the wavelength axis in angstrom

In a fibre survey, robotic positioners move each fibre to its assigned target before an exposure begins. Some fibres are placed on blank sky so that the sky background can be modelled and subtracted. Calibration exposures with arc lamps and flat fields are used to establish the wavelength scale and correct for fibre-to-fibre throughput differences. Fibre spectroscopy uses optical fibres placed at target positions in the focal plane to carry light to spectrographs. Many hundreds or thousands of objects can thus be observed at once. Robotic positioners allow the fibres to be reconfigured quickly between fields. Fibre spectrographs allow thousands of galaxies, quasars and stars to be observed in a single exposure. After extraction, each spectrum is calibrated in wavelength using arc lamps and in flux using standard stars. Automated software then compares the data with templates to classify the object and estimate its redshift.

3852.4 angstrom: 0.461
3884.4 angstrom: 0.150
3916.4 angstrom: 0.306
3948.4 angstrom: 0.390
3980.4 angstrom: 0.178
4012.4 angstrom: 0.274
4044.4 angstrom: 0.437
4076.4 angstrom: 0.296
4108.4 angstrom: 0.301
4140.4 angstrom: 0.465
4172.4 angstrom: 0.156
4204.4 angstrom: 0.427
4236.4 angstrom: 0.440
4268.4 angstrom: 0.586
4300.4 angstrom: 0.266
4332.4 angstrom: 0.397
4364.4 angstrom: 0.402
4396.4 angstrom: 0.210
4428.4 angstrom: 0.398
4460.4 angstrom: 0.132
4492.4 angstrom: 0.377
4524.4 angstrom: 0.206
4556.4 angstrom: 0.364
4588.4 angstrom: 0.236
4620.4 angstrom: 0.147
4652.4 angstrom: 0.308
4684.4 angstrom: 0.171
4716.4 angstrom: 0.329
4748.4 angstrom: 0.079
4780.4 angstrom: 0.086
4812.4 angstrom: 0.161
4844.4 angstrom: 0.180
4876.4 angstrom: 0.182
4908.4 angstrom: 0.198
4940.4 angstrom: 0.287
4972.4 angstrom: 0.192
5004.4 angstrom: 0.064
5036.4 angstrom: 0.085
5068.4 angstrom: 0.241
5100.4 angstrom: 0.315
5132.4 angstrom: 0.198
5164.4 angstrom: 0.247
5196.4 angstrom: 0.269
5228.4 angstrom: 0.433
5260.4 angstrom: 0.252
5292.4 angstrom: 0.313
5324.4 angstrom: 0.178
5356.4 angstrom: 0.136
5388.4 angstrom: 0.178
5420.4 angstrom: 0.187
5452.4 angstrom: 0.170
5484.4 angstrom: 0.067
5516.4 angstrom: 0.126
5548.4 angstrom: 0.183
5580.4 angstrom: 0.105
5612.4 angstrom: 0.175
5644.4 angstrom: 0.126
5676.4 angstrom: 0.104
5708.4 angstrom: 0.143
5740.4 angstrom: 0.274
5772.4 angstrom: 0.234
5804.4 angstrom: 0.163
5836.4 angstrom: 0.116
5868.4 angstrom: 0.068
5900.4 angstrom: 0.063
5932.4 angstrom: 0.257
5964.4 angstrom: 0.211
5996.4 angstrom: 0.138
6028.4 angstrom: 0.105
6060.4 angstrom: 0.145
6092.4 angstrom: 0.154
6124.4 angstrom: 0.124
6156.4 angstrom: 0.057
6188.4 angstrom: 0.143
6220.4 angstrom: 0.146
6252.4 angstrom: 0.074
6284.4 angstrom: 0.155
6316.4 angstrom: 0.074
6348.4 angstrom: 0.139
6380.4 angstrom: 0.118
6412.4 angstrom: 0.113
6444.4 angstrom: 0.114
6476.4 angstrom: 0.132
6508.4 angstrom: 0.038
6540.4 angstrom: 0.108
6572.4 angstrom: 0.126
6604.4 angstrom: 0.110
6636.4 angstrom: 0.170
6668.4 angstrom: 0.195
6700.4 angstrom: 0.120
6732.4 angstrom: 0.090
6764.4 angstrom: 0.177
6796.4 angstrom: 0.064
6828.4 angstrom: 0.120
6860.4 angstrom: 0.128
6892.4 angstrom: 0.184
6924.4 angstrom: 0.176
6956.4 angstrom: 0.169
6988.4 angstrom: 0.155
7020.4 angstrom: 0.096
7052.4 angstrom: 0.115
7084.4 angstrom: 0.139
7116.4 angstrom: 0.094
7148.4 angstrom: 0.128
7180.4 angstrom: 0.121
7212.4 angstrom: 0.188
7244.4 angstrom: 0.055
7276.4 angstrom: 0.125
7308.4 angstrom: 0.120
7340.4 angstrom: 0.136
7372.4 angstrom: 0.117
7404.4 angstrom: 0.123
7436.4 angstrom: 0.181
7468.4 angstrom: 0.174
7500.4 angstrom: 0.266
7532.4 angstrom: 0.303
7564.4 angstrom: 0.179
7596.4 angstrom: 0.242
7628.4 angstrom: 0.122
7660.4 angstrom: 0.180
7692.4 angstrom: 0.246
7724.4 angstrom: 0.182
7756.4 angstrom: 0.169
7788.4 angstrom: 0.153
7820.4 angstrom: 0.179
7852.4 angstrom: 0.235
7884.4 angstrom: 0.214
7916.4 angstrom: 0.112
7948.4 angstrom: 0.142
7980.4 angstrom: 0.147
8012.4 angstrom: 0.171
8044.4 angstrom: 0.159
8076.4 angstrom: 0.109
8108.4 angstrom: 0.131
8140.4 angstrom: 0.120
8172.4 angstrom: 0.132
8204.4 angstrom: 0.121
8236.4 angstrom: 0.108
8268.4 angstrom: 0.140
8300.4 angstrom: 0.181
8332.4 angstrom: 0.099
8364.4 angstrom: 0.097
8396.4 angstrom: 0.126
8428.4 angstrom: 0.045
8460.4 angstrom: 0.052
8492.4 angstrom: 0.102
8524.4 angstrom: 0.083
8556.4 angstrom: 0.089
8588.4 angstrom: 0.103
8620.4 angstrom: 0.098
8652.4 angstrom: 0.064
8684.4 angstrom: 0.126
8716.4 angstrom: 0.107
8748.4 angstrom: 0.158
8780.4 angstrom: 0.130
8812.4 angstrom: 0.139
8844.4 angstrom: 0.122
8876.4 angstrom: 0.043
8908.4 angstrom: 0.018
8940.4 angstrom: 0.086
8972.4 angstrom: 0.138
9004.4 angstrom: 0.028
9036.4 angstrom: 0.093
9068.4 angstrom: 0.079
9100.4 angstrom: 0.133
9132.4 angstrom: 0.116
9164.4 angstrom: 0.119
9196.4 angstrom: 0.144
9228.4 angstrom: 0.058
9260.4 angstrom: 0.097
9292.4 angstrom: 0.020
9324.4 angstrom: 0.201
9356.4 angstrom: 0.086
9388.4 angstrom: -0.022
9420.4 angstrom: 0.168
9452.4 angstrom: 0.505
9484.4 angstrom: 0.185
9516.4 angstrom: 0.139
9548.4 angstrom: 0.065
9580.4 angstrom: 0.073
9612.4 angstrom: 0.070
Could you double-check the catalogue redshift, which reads 1.75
